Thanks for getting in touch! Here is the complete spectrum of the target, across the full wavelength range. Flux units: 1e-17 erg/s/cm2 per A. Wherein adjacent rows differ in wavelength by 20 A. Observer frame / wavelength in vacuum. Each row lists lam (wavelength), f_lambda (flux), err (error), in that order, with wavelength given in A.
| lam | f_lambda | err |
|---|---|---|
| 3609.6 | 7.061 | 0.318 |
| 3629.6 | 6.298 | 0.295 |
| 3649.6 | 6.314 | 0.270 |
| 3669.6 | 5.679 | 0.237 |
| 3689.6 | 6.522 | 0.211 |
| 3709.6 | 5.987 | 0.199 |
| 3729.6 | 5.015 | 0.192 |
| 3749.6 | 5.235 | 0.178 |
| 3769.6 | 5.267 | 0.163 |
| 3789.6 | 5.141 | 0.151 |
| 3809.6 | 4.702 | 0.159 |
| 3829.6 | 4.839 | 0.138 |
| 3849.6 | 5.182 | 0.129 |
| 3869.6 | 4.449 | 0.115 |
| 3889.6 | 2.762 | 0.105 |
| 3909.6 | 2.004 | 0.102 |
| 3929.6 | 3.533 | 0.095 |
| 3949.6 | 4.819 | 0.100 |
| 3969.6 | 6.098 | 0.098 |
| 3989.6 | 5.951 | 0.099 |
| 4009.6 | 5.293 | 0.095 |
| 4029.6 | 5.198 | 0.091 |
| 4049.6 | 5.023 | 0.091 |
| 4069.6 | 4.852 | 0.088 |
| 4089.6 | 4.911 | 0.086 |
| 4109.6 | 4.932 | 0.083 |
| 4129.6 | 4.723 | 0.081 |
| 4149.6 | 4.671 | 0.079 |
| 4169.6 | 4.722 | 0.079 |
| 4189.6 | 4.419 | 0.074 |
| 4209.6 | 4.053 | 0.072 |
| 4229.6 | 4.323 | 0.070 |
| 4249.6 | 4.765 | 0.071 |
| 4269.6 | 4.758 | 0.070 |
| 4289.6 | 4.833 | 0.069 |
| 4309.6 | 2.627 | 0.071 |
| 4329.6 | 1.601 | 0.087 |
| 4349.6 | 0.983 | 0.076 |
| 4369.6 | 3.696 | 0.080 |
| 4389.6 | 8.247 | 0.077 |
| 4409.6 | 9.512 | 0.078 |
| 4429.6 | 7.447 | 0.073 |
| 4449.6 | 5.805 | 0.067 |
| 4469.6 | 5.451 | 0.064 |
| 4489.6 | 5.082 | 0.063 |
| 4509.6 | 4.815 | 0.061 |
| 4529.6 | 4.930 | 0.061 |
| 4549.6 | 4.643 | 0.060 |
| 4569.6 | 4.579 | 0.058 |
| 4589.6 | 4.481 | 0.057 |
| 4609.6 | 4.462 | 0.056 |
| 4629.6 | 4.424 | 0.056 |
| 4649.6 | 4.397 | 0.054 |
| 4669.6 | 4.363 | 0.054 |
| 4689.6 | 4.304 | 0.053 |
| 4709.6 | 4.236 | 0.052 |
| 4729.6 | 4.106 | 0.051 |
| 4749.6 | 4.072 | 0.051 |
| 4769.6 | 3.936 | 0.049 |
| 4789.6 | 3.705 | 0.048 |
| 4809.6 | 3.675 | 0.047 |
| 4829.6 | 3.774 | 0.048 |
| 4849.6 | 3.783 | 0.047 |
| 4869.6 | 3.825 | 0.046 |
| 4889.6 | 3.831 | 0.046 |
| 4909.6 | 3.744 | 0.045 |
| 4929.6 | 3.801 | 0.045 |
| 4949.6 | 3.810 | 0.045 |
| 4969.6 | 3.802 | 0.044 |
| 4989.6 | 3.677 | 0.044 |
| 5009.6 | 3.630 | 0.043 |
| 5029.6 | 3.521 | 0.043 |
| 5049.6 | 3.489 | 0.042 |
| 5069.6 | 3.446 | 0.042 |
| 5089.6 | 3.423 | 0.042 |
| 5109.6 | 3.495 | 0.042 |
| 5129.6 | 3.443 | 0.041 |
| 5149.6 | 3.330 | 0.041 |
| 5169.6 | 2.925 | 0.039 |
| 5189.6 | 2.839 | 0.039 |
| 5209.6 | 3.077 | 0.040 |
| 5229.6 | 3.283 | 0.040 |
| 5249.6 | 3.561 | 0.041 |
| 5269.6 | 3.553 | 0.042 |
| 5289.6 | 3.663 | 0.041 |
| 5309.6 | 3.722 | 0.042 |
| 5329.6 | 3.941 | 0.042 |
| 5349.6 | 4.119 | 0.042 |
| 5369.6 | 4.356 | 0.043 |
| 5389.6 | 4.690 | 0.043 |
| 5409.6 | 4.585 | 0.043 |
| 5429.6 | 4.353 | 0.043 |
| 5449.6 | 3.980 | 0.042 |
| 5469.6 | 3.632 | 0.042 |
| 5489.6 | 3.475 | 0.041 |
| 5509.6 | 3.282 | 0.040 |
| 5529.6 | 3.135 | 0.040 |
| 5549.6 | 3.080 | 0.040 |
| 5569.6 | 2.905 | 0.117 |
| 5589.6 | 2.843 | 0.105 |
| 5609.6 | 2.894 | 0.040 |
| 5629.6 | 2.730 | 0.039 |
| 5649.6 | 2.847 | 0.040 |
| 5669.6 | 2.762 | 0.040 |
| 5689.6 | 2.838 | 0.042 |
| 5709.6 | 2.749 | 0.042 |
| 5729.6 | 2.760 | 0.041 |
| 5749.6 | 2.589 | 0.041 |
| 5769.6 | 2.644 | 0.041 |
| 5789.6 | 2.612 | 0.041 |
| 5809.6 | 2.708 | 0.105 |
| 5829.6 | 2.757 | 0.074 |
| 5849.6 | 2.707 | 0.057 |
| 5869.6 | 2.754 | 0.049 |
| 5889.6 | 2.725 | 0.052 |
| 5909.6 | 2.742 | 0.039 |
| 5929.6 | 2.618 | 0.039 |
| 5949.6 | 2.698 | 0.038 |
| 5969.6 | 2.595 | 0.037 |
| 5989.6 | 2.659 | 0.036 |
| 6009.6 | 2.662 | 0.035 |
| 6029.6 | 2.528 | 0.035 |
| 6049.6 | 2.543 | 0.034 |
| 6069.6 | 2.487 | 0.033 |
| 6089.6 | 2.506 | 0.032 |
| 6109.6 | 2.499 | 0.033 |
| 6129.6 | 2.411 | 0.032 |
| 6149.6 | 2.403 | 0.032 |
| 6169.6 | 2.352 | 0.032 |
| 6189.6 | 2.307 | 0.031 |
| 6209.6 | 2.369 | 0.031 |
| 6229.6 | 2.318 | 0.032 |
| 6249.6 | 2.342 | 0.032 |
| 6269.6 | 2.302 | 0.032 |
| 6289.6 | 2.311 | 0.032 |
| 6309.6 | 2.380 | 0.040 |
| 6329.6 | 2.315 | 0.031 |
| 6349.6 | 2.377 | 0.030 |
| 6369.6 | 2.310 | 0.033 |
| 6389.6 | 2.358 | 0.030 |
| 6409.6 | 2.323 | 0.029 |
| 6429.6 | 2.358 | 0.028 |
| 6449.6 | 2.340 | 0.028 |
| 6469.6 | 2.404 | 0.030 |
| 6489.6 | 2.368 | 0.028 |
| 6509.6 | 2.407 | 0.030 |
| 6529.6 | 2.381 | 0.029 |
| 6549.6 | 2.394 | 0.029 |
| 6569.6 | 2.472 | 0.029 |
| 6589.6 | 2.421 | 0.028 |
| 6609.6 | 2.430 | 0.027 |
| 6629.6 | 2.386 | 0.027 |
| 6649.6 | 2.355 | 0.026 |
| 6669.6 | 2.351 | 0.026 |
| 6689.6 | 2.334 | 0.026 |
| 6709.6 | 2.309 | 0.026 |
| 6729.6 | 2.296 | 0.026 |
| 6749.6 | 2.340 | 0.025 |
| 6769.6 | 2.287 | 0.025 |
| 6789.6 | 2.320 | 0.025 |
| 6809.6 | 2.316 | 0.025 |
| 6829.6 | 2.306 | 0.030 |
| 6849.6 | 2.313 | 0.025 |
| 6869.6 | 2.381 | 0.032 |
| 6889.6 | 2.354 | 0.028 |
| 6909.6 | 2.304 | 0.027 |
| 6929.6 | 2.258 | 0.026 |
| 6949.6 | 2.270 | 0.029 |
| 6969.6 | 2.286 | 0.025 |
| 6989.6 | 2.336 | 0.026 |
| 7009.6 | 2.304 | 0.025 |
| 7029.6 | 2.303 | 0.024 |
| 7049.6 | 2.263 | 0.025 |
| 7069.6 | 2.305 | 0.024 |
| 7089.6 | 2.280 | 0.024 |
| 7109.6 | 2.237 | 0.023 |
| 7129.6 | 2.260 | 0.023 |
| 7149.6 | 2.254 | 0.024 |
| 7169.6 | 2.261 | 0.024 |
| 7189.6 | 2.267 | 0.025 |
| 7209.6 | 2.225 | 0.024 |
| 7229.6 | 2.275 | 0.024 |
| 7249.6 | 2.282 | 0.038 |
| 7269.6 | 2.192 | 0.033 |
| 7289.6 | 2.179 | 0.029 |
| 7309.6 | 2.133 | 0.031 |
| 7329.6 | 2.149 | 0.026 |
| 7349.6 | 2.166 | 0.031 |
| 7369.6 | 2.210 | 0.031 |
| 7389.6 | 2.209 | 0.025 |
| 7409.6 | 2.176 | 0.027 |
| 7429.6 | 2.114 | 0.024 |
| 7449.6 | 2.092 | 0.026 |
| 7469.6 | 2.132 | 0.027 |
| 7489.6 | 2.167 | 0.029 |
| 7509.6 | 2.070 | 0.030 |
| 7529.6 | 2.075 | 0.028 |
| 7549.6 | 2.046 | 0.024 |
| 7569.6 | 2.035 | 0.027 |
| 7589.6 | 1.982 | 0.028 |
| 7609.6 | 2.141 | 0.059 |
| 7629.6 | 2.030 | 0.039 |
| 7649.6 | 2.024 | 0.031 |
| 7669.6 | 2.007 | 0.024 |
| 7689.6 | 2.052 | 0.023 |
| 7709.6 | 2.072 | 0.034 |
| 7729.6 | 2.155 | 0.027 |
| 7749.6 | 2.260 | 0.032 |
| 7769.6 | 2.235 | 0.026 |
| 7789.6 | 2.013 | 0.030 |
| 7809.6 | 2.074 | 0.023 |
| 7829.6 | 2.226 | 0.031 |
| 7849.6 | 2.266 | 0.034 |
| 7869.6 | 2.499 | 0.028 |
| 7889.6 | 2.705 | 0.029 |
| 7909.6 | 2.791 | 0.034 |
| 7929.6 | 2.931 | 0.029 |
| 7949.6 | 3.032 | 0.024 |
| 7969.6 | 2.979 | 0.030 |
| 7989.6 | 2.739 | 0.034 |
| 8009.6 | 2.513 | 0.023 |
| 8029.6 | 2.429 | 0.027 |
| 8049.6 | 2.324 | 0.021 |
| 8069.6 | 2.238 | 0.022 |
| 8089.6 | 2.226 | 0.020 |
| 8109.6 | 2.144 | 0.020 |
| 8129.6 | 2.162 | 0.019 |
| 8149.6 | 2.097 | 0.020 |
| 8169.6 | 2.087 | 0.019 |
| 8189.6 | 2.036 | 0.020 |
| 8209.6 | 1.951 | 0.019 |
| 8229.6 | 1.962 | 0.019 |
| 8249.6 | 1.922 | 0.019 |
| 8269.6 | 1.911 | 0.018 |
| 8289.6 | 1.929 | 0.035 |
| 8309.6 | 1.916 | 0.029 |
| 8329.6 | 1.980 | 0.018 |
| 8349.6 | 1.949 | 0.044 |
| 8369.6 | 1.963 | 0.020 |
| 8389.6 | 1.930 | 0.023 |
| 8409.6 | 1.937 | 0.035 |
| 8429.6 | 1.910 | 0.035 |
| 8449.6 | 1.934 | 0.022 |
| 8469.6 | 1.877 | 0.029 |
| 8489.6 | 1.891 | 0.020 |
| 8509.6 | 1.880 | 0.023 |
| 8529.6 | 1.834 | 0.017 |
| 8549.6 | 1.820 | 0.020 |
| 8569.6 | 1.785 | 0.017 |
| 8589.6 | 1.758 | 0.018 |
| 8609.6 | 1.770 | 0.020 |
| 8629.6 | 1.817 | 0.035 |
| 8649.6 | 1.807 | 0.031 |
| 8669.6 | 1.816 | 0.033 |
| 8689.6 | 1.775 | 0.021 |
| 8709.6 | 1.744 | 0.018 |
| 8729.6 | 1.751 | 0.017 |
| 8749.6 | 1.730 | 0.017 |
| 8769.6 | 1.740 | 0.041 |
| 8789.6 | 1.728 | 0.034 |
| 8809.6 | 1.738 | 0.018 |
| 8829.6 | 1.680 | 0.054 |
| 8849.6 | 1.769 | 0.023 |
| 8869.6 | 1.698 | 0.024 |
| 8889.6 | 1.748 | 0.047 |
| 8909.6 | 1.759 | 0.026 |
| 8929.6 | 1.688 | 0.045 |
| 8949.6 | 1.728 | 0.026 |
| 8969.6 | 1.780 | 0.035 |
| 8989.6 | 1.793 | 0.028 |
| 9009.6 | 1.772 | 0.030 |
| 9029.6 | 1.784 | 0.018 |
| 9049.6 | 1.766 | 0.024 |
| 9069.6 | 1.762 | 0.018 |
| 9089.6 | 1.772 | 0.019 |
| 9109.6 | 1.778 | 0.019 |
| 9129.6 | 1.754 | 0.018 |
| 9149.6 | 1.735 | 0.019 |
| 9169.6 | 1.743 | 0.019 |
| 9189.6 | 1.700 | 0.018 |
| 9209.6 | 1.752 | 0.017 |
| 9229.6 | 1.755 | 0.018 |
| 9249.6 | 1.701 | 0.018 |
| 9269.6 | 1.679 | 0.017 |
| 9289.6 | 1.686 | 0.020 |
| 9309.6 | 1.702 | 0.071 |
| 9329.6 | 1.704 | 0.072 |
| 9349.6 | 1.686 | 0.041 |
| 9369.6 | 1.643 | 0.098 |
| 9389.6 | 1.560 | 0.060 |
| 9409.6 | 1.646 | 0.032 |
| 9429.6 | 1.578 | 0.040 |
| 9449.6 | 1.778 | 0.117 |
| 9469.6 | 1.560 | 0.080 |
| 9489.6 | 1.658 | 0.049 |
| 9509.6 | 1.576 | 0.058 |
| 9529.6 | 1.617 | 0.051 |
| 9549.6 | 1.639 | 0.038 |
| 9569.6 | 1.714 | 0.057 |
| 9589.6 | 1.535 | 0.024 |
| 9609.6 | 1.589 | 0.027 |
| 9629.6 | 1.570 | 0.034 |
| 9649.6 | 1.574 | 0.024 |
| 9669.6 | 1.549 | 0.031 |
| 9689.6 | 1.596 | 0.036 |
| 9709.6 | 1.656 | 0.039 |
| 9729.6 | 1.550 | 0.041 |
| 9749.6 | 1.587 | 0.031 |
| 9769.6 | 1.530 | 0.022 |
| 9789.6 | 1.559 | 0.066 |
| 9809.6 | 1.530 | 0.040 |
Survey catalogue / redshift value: 1.85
